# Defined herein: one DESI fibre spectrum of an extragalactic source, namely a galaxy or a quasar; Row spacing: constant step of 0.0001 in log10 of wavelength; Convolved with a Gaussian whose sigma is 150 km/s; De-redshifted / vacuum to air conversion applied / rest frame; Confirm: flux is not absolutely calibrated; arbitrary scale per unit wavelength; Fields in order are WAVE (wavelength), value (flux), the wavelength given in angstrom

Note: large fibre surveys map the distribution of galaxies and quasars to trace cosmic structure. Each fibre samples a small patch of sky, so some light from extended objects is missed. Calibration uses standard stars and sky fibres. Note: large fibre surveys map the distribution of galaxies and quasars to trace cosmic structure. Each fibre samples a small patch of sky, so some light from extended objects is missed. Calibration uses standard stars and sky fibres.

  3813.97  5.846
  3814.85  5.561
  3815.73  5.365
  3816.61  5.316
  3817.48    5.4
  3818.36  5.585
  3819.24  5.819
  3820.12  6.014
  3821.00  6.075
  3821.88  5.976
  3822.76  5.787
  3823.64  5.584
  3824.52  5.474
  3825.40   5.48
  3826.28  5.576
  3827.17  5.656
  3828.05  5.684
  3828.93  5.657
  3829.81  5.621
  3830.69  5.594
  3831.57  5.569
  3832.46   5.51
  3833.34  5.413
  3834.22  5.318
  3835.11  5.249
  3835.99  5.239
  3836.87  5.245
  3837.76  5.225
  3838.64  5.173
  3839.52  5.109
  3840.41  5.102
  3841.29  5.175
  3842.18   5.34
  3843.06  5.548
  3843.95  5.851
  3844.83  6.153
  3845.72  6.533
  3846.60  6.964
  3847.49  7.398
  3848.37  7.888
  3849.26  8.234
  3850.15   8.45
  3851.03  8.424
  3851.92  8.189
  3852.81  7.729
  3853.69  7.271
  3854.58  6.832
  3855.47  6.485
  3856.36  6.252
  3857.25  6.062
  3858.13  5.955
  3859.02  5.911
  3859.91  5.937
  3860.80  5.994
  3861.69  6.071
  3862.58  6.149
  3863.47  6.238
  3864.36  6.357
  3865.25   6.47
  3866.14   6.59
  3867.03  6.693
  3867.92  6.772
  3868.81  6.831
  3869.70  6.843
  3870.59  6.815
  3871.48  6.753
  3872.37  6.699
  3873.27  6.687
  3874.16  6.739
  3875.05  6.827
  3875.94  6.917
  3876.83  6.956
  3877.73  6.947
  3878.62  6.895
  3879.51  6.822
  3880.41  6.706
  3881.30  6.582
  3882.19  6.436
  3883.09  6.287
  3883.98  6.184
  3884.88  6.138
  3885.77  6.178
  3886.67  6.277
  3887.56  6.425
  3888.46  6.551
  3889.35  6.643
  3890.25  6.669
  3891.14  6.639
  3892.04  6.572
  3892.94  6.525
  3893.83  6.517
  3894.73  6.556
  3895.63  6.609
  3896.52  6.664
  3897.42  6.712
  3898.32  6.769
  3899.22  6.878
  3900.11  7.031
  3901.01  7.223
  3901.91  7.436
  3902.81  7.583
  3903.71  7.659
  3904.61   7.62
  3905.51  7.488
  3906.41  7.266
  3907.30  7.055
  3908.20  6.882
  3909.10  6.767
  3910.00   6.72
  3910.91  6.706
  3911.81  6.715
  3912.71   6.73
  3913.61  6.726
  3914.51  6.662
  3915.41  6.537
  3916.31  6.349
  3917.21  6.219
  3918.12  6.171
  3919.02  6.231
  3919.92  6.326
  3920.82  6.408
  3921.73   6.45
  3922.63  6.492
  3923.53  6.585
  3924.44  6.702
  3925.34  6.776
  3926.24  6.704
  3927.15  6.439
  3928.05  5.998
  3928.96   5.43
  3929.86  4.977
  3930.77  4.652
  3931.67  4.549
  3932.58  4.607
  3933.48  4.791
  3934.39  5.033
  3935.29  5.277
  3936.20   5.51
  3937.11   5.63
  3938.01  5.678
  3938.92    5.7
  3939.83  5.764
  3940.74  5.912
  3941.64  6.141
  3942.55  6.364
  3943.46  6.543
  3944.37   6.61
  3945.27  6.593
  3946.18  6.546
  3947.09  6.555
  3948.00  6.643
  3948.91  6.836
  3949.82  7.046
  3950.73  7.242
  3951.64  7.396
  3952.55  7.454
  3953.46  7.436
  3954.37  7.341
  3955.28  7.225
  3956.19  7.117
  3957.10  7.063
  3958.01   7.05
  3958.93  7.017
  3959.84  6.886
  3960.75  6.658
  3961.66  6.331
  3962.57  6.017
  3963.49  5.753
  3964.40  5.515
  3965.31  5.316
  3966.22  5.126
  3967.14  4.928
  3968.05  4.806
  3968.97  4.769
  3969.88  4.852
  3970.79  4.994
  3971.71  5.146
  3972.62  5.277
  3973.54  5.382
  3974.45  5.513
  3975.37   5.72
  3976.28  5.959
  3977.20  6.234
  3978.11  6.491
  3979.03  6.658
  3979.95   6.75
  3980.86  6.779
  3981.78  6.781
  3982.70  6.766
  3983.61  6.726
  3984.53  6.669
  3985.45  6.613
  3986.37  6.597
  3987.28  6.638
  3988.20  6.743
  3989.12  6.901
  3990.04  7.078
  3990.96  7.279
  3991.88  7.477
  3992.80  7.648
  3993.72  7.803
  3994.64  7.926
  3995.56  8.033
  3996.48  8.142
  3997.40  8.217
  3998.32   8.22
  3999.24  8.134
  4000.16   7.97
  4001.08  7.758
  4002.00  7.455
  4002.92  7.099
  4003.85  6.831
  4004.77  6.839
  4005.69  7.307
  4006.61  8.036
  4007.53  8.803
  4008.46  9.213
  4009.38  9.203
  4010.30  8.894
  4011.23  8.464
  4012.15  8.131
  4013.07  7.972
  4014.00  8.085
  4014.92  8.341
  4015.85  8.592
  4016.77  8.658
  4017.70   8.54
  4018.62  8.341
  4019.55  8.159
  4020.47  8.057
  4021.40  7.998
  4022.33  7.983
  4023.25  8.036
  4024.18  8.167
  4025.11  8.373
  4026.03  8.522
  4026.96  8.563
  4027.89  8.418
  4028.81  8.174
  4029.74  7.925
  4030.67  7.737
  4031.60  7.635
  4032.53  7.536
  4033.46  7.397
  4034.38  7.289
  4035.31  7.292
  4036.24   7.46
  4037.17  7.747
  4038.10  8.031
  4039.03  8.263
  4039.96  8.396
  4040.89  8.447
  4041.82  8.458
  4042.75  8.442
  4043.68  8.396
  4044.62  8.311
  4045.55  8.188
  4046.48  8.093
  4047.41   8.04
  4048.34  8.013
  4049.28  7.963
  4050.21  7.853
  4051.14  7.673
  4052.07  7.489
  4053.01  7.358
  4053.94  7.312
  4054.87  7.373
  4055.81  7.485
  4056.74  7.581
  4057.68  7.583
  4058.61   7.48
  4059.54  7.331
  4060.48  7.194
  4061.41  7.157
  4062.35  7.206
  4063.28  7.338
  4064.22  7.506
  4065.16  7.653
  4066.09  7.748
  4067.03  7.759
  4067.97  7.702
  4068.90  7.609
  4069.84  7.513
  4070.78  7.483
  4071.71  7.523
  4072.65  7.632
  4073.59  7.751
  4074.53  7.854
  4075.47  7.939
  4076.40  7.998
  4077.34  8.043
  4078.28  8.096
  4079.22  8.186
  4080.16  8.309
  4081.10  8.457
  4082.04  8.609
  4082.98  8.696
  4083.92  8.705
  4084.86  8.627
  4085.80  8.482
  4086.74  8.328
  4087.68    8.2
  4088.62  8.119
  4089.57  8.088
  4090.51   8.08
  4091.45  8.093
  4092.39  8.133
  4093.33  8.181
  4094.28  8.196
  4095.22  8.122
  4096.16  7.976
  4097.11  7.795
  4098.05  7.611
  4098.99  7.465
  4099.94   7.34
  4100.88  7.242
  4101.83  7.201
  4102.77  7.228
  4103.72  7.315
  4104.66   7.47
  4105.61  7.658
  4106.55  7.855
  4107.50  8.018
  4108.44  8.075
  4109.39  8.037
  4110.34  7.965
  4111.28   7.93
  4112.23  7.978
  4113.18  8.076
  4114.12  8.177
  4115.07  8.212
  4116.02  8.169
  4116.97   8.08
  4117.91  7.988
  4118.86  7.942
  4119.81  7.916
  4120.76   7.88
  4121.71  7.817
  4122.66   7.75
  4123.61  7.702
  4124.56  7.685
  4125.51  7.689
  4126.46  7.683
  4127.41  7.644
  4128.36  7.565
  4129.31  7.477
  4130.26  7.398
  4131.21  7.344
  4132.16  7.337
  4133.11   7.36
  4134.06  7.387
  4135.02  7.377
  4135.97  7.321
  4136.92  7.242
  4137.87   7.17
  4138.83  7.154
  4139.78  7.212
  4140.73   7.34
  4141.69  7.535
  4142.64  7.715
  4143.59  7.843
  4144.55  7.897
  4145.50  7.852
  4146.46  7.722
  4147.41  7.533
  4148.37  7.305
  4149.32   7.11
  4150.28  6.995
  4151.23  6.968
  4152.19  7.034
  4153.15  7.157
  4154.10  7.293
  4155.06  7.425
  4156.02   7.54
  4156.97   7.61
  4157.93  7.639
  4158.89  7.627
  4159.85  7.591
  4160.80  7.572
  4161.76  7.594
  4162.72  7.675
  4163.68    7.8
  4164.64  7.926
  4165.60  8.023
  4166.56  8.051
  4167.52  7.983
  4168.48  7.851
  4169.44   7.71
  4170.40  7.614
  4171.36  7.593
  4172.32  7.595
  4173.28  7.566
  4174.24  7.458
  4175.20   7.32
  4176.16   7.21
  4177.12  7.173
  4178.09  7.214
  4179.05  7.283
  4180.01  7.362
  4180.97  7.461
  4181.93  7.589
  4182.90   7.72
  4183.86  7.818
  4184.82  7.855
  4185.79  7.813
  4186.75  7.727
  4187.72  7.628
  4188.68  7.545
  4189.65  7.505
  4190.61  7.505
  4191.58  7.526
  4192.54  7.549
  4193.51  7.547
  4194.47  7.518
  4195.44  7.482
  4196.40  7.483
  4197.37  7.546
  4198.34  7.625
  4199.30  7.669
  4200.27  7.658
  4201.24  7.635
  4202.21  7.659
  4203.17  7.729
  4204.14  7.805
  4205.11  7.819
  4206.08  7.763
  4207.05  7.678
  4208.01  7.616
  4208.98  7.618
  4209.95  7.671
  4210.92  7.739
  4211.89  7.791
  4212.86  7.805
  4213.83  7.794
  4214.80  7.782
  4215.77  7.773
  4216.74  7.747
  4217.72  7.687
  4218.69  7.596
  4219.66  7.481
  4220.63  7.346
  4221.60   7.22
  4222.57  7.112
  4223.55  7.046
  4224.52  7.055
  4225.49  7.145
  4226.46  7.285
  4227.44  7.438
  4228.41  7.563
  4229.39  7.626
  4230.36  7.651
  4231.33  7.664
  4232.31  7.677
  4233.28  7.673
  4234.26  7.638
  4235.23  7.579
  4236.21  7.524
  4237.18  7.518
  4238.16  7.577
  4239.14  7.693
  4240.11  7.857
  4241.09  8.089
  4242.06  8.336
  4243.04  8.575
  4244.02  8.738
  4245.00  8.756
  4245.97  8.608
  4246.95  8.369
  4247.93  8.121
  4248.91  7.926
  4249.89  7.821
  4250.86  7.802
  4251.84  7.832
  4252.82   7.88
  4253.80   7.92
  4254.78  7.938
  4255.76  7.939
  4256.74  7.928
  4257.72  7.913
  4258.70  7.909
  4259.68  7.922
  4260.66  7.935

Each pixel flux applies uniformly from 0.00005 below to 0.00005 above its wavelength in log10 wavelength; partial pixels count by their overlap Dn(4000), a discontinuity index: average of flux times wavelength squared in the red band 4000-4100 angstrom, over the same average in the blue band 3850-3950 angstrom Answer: 1.3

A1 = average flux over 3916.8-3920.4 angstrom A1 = 6.24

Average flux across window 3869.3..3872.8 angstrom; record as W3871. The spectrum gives 6.78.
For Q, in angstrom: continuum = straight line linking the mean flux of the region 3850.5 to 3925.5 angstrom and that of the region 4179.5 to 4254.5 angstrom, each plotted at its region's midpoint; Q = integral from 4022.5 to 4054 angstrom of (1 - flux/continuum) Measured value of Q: -3.6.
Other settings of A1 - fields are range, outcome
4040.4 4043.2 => 8.45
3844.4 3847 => 6.55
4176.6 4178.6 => 7.18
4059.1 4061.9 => 7.21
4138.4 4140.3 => 7.21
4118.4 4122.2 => 7.88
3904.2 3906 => 7.54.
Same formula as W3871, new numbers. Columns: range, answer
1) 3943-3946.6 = 6.58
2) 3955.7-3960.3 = 7.02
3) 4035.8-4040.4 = 7.98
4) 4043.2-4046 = 8.28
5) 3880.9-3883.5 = 6.43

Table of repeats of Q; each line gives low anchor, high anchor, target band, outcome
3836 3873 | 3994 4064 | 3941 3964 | 1.6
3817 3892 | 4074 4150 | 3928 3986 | 6.8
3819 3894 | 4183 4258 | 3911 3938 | 2.4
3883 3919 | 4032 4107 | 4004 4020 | -1.8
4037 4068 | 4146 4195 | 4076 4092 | -1.2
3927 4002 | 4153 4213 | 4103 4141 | -2.1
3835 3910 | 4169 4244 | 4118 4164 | -0.6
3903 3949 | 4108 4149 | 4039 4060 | -2.2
